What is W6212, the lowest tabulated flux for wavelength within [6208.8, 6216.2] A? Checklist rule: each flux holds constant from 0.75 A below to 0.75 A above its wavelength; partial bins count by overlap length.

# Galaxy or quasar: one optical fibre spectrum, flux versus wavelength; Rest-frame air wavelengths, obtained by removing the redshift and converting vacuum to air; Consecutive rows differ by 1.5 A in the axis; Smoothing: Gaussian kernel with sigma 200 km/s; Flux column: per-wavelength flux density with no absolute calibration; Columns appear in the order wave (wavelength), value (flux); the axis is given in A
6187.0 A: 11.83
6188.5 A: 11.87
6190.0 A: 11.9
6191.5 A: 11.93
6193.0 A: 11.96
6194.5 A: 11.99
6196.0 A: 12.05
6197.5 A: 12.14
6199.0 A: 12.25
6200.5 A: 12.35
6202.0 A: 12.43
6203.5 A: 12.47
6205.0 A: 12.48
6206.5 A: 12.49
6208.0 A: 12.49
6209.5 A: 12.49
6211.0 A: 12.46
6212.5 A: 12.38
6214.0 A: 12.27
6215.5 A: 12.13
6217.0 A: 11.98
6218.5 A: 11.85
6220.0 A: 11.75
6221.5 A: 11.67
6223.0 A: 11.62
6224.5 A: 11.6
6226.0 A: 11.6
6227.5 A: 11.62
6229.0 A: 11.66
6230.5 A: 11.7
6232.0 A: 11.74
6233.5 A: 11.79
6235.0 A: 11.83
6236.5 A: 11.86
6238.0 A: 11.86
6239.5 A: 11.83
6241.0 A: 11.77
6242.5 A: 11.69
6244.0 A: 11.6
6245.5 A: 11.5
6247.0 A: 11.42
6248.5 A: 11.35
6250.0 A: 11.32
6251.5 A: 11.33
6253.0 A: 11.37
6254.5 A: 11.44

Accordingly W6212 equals 12.13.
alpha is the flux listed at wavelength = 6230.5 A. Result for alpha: 11.7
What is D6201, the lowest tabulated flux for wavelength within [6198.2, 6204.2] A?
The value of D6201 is 12.25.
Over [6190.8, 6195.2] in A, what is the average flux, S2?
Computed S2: 12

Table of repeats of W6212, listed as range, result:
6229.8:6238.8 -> 11.7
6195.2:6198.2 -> 12.05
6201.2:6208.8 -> 12.43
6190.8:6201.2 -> 11.93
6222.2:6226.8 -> 11.6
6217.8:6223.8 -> 11.62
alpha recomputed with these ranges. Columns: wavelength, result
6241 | 11.77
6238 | 11.86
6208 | 12.49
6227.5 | 11.62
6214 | 12.27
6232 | 11.74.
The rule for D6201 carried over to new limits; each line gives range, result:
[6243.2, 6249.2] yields 11.35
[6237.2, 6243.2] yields 11.69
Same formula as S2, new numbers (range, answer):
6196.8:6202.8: 12.3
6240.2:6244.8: 11.7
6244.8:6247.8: 11.5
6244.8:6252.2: 11.4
